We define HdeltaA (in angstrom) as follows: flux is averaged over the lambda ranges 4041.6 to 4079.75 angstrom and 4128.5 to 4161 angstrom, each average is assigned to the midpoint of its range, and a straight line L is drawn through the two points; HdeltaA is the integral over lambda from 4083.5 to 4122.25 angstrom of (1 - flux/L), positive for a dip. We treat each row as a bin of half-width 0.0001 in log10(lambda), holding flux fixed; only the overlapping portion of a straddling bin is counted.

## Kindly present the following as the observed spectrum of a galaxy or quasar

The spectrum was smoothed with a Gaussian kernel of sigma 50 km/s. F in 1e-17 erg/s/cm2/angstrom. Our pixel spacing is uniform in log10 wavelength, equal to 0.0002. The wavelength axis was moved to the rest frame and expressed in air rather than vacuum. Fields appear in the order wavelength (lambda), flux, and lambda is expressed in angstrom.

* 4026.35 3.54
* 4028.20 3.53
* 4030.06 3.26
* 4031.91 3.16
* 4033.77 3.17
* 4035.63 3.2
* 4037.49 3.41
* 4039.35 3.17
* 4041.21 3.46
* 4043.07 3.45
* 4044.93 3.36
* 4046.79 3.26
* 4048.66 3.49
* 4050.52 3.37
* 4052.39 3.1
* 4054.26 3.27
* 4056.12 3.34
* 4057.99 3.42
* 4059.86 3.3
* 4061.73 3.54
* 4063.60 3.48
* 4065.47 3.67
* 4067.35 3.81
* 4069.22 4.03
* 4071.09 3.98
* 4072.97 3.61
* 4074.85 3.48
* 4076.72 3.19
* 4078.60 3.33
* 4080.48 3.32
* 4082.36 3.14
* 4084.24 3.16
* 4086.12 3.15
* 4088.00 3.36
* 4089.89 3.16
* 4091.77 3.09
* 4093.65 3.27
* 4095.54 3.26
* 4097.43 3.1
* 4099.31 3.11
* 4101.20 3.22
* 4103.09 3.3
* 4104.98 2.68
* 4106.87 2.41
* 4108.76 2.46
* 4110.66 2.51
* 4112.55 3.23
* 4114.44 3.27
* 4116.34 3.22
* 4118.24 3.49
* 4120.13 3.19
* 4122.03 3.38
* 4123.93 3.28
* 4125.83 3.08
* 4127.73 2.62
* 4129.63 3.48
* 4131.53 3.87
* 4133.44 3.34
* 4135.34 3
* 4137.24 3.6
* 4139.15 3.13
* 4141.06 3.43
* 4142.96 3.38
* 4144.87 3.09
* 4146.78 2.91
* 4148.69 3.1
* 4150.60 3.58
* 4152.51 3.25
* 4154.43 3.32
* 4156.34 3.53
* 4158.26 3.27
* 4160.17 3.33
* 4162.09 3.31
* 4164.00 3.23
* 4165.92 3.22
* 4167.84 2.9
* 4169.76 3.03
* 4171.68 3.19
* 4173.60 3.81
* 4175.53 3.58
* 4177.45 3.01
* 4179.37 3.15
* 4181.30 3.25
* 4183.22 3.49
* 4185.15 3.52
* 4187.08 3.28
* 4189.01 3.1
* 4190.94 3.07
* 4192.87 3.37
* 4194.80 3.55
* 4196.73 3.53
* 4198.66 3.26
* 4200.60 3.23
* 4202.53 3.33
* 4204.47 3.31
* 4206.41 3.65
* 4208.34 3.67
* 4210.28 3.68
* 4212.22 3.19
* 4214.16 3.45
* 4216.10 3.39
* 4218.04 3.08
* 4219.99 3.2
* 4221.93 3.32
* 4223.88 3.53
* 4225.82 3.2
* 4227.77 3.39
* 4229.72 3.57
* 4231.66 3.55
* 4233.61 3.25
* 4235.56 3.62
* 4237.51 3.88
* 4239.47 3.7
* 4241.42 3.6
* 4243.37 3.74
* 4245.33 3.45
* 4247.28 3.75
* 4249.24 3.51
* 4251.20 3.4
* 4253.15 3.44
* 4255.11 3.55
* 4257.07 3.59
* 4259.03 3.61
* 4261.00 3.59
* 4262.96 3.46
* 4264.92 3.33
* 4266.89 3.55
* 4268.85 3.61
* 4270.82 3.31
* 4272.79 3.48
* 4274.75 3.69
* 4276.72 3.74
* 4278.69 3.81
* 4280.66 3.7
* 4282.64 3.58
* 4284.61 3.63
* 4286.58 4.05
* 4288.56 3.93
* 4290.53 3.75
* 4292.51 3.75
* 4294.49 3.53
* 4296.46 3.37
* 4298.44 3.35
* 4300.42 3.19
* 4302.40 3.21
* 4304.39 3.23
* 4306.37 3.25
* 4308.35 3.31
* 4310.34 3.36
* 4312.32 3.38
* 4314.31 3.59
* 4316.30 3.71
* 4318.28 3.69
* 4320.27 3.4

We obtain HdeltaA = 3.5 angstrom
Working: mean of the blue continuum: 3.47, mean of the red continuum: 3.33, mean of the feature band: 3.09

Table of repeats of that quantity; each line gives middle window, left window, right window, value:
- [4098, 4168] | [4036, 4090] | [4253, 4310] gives 5.4 angstrom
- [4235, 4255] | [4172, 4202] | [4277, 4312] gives -0.9 angstrom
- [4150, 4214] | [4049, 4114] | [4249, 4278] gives 1.3 angstrom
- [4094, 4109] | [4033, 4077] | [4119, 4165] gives 1.7 angstrom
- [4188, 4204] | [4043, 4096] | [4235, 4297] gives 1.1 angstrom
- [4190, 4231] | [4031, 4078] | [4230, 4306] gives 1.7 angstrom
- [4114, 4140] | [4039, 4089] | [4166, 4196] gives 0.5 angstrom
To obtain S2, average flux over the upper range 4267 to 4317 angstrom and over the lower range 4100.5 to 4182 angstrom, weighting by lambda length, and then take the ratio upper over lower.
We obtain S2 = 1.1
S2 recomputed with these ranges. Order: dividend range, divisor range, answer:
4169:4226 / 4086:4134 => 1.07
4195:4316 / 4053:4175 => 1.07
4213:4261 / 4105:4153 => 1.10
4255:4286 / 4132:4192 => 1.09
